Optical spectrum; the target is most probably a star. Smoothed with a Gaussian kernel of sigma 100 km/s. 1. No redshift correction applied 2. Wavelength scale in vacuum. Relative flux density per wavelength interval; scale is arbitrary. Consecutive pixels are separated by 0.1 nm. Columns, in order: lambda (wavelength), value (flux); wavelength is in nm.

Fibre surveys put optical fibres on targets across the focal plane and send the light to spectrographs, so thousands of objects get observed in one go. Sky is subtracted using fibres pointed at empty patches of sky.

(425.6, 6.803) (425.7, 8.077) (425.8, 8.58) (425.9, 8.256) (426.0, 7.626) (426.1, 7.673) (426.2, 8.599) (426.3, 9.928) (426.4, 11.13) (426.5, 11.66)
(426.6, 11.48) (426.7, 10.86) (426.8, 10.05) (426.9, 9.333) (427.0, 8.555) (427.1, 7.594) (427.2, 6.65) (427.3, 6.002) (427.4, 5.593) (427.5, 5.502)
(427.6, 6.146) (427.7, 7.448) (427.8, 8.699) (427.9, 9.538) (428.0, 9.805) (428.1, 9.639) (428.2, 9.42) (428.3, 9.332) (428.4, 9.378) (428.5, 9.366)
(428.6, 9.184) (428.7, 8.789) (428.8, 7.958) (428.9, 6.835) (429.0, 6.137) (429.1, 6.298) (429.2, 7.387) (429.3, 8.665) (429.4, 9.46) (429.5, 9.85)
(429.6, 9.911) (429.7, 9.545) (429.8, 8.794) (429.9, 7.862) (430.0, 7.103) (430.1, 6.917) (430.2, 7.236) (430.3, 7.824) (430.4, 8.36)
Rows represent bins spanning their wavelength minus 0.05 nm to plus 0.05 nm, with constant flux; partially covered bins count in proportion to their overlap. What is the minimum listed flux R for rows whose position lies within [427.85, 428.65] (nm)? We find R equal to 9.184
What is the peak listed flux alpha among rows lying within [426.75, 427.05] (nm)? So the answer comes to 10.05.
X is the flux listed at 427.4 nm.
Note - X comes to 5.593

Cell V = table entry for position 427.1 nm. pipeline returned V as 7.594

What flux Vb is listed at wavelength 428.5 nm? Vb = 9.366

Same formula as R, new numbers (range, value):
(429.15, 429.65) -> 7.387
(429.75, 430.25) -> 6.917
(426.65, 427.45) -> 5.593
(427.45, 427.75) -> 5.502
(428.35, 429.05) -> 6.137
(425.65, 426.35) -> 7.626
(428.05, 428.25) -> 9.42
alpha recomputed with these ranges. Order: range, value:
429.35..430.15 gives 9.911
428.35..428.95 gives 9.378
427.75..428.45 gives 9.805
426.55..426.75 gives 11.48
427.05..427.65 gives 7.594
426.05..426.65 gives 11.66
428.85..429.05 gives 6.835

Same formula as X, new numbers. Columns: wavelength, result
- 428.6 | 9.184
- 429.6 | 9.911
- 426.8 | 10.05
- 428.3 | 9.332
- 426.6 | 11.48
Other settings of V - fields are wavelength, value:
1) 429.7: 9.545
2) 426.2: 8.599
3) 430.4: 8.36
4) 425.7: 8.077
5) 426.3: 9.928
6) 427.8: 8.699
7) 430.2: 7.236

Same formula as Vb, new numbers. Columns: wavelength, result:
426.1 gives 7.673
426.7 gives 10.86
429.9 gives 7.862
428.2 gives 9.42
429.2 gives 7.387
